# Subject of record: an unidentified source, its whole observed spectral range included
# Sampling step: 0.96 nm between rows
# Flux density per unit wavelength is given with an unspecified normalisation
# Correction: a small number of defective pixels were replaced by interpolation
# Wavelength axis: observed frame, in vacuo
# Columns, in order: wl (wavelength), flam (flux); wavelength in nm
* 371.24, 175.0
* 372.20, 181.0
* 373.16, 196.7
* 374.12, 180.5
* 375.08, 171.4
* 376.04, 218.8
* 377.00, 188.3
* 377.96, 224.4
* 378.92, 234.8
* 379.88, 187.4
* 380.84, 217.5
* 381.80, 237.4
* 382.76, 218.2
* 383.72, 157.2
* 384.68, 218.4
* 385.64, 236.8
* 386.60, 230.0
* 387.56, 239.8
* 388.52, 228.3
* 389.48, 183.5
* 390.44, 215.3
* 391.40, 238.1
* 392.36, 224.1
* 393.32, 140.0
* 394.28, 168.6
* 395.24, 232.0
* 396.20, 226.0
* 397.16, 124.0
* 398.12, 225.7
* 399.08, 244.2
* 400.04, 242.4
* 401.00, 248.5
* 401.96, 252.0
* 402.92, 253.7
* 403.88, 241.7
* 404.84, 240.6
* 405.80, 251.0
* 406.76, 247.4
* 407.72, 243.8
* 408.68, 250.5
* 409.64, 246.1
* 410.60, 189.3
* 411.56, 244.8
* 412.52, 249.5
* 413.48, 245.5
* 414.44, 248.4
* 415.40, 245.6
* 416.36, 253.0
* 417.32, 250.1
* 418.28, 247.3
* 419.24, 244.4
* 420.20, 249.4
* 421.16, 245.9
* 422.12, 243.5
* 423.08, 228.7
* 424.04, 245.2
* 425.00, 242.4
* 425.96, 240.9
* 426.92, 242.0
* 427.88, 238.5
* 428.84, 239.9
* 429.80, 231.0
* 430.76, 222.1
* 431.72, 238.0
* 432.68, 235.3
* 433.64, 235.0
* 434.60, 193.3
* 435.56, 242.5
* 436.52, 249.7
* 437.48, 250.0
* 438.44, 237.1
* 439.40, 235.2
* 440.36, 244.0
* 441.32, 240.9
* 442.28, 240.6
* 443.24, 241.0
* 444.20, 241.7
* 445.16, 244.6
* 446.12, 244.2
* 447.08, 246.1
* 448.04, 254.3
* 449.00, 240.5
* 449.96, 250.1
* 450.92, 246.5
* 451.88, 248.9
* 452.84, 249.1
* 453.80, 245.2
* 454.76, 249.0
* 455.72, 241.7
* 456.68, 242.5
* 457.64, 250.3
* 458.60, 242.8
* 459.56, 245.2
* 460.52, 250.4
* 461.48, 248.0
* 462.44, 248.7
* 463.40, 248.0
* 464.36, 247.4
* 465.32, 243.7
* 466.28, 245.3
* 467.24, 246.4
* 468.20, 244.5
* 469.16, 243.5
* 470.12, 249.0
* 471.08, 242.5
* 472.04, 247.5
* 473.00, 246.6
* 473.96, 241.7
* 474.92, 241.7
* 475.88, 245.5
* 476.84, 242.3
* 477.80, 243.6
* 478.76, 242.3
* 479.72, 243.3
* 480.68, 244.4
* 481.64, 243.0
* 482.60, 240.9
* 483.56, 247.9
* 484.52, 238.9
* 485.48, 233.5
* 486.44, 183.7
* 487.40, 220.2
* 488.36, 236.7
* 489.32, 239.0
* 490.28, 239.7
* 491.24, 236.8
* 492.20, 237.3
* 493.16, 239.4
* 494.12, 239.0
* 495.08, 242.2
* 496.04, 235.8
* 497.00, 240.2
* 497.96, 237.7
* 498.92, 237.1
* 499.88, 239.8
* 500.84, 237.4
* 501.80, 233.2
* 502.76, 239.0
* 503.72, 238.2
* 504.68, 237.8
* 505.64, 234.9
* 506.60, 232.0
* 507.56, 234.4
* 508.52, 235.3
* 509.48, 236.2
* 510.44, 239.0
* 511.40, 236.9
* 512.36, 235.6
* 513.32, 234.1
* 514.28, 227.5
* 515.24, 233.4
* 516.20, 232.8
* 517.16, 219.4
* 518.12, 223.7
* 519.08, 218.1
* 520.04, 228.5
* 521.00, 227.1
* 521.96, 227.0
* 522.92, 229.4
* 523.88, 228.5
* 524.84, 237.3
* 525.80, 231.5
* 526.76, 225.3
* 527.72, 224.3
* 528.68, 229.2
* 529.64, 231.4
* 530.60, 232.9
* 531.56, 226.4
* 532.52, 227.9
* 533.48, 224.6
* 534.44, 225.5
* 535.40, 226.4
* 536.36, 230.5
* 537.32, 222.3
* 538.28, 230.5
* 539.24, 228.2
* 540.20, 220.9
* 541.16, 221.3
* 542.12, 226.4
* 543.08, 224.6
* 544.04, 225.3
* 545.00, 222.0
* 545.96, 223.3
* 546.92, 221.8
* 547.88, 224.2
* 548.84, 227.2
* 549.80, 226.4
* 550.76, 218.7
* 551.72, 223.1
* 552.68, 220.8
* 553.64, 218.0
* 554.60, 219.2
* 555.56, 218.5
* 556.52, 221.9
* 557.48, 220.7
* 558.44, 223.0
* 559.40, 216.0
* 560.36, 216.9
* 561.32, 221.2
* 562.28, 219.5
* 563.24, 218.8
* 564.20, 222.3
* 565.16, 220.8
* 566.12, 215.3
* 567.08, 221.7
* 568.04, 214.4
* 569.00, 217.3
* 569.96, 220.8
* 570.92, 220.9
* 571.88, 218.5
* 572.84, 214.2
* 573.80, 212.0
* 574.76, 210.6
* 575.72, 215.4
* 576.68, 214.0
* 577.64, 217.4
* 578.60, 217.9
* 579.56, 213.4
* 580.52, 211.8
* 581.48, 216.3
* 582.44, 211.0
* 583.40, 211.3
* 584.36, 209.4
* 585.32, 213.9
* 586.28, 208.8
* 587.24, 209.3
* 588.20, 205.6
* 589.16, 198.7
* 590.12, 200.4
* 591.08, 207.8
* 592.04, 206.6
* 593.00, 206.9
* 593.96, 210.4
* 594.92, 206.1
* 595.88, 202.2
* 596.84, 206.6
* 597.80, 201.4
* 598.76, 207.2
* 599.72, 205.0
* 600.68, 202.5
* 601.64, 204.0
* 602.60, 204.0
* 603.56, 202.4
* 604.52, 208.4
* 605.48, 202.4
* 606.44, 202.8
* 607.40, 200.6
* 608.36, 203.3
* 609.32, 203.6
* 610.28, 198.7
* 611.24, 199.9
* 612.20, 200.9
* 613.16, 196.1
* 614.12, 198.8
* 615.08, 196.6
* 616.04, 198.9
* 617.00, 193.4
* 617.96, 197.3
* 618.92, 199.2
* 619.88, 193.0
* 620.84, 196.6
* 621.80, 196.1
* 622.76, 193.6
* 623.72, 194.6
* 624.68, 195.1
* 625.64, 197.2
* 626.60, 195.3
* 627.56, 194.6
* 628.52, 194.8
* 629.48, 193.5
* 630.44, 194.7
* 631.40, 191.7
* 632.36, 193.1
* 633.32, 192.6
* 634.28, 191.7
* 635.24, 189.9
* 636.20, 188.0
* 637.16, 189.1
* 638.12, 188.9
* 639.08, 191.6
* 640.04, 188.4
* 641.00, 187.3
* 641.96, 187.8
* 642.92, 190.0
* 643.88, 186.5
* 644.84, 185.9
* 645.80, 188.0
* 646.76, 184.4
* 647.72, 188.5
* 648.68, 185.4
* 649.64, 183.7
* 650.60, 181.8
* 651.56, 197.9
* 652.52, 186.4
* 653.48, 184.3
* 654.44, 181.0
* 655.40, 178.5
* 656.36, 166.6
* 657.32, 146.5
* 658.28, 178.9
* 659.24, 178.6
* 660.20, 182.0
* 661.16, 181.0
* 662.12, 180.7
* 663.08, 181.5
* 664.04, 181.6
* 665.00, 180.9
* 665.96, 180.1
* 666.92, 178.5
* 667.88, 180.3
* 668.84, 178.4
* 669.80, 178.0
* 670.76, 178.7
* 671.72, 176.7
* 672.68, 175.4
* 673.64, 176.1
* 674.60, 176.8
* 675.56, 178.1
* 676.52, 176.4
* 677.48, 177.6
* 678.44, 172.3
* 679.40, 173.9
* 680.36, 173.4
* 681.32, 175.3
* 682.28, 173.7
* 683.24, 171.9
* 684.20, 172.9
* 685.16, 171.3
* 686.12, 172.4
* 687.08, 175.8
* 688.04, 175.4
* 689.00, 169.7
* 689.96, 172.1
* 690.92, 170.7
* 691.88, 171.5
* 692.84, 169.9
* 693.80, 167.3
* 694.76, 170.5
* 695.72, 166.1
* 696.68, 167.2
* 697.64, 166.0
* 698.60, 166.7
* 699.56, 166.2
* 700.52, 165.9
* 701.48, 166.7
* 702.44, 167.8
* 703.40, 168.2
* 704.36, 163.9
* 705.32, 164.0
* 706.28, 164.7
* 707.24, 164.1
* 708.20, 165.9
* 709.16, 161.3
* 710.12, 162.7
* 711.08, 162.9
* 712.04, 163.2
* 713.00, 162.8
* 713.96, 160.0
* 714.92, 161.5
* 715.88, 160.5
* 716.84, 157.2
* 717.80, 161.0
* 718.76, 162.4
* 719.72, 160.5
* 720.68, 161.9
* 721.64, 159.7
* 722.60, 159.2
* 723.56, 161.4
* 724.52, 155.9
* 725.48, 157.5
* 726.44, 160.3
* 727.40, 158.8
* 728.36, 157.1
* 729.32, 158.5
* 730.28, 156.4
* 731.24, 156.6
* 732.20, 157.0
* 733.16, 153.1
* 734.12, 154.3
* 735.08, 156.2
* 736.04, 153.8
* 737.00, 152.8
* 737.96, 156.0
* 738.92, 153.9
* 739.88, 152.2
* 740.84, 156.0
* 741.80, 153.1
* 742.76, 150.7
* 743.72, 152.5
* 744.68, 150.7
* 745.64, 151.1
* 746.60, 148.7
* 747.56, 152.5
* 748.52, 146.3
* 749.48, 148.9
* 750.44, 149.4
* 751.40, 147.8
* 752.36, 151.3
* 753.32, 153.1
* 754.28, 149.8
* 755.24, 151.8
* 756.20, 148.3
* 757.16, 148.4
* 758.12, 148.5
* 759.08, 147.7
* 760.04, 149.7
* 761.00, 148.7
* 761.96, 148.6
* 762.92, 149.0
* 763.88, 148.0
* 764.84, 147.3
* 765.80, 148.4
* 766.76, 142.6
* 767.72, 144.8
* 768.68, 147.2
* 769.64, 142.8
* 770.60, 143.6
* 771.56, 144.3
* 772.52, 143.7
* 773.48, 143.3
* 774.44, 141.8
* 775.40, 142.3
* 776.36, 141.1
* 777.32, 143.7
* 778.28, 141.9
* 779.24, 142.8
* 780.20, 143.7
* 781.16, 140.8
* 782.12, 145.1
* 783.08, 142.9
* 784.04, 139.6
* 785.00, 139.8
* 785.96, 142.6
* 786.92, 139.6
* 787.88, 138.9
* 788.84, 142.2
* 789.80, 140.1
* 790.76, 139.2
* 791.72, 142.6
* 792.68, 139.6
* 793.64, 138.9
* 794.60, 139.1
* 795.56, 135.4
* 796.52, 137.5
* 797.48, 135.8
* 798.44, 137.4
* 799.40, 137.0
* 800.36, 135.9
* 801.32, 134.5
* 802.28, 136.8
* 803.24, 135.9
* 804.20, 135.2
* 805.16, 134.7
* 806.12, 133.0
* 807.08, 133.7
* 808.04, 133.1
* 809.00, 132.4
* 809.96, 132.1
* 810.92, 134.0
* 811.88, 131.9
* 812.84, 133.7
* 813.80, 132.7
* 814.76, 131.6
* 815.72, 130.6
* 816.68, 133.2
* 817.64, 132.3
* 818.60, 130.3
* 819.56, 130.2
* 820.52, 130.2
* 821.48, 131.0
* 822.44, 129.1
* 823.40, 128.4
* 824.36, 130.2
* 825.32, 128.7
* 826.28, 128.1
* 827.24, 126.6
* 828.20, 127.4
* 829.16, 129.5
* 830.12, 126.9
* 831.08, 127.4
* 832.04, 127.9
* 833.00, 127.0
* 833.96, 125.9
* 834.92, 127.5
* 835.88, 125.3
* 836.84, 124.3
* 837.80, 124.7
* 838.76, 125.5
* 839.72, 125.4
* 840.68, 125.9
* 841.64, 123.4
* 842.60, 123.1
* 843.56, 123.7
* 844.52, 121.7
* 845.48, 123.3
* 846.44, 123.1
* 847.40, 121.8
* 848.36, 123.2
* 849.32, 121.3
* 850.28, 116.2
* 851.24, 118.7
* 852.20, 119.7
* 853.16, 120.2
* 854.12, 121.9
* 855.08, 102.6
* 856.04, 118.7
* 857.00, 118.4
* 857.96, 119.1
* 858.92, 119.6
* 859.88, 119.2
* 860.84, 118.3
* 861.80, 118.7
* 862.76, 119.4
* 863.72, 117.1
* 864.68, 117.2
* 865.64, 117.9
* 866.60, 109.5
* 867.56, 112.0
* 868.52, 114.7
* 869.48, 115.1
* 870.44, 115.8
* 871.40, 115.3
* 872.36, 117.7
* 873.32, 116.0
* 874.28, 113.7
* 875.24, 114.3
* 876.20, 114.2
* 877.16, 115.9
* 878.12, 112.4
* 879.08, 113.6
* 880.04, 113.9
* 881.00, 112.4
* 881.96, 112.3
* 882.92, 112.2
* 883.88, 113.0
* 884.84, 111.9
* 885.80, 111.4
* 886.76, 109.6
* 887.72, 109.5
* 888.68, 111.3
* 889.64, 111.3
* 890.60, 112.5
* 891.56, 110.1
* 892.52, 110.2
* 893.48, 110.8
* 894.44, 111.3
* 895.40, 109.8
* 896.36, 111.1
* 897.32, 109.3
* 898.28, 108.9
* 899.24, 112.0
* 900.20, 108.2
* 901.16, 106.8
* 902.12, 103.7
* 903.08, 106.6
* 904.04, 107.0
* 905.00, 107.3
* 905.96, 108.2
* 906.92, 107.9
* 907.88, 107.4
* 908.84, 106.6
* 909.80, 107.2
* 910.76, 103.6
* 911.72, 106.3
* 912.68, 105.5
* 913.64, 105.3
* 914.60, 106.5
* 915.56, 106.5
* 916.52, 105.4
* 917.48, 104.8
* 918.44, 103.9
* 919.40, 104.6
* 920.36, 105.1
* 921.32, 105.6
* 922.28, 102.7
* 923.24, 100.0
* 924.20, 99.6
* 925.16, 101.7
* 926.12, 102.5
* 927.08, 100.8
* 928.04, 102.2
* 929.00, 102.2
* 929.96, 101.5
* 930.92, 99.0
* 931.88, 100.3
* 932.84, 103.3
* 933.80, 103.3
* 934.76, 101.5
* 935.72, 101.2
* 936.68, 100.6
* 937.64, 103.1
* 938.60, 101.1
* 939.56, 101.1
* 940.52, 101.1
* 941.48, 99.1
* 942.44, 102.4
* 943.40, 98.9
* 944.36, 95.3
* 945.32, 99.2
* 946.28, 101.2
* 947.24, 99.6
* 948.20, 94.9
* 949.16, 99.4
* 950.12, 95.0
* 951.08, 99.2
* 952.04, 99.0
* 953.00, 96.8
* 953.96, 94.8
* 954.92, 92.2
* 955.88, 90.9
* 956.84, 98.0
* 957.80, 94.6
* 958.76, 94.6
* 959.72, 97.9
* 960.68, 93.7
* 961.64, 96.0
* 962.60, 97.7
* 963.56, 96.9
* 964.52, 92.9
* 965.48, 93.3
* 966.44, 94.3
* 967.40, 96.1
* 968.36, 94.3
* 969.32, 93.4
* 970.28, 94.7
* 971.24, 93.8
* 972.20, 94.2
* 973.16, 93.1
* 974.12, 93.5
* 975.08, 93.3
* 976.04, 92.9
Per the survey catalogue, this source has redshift 0.00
